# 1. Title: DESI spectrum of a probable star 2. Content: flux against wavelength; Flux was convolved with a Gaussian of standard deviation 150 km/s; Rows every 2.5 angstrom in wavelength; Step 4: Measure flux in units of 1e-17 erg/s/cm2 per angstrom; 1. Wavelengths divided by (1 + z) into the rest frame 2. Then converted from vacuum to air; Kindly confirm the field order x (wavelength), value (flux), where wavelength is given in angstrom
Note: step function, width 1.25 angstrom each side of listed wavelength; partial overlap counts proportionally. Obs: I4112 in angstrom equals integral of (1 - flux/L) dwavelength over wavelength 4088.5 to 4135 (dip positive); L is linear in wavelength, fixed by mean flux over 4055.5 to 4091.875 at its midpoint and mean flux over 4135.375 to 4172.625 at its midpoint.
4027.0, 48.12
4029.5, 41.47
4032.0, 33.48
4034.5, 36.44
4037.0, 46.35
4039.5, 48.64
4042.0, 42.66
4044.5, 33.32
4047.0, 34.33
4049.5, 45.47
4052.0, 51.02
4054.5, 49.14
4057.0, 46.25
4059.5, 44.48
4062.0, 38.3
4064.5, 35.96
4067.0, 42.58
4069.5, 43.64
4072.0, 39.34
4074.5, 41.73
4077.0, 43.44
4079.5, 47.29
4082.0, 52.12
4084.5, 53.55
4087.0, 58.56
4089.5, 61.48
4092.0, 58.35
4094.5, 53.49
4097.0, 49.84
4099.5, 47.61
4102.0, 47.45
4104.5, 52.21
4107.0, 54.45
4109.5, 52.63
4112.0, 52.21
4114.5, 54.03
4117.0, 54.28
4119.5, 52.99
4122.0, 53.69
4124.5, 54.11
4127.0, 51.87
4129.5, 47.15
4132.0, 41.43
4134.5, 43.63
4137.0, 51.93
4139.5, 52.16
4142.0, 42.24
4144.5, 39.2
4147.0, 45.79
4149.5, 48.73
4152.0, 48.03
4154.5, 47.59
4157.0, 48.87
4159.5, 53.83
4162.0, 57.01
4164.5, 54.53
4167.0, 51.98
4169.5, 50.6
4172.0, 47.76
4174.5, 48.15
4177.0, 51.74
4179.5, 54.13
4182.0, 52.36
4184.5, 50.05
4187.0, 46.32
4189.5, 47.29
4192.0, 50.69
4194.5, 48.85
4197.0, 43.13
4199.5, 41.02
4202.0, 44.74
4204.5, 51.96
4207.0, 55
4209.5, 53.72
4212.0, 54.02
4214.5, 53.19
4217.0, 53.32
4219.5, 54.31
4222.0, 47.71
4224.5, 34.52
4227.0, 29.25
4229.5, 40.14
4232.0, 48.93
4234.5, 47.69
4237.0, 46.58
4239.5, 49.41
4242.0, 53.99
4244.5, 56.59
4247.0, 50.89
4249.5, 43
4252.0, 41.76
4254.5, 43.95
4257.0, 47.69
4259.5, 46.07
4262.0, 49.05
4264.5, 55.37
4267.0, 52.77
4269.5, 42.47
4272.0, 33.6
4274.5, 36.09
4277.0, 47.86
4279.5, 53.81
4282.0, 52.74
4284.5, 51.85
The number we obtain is -3.76 angstrom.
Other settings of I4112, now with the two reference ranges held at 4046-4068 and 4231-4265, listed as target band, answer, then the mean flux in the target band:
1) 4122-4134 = -1.0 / 48.9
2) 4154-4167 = -1.8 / 52.6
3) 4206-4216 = -1.4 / 53.9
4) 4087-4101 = -3.2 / 54.4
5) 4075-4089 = -2.3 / 51.1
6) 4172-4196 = -1.6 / 49.8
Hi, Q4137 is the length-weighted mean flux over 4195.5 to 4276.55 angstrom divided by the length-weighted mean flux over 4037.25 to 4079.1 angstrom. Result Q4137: 1.1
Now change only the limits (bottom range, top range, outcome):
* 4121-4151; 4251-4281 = 0.97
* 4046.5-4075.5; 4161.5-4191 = 1.18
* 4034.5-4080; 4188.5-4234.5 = 1.11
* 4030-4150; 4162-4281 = 1.02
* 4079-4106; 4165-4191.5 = 0.95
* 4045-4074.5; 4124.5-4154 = 1.10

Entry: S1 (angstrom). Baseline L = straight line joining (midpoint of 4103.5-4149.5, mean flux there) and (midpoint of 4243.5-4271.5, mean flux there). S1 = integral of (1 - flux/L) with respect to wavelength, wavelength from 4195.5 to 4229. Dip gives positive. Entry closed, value 0.8 angstrom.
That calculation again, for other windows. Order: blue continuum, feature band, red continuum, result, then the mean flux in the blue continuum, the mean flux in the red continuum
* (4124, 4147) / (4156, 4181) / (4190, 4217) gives -1.9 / 46.8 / 49.7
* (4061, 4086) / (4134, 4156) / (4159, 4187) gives 1.3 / 44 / 51.7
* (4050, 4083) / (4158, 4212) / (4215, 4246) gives -4.7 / 44.2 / 47.1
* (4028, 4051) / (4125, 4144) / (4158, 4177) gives 0.7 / 40.4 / 51.9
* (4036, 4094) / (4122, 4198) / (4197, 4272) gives -3.6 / 46.1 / 47.6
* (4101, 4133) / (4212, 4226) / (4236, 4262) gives 0.0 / 51.5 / 48.1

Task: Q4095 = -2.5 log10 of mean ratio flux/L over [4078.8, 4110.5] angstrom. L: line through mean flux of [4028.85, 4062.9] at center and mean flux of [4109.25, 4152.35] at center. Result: -0.151 mag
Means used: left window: 42.3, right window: 49.2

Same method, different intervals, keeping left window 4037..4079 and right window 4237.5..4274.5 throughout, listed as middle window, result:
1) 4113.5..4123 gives -0.22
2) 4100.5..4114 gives -0.18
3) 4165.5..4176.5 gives -0.11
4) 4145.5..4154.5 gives -0.06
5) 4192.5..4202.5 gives 0.02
